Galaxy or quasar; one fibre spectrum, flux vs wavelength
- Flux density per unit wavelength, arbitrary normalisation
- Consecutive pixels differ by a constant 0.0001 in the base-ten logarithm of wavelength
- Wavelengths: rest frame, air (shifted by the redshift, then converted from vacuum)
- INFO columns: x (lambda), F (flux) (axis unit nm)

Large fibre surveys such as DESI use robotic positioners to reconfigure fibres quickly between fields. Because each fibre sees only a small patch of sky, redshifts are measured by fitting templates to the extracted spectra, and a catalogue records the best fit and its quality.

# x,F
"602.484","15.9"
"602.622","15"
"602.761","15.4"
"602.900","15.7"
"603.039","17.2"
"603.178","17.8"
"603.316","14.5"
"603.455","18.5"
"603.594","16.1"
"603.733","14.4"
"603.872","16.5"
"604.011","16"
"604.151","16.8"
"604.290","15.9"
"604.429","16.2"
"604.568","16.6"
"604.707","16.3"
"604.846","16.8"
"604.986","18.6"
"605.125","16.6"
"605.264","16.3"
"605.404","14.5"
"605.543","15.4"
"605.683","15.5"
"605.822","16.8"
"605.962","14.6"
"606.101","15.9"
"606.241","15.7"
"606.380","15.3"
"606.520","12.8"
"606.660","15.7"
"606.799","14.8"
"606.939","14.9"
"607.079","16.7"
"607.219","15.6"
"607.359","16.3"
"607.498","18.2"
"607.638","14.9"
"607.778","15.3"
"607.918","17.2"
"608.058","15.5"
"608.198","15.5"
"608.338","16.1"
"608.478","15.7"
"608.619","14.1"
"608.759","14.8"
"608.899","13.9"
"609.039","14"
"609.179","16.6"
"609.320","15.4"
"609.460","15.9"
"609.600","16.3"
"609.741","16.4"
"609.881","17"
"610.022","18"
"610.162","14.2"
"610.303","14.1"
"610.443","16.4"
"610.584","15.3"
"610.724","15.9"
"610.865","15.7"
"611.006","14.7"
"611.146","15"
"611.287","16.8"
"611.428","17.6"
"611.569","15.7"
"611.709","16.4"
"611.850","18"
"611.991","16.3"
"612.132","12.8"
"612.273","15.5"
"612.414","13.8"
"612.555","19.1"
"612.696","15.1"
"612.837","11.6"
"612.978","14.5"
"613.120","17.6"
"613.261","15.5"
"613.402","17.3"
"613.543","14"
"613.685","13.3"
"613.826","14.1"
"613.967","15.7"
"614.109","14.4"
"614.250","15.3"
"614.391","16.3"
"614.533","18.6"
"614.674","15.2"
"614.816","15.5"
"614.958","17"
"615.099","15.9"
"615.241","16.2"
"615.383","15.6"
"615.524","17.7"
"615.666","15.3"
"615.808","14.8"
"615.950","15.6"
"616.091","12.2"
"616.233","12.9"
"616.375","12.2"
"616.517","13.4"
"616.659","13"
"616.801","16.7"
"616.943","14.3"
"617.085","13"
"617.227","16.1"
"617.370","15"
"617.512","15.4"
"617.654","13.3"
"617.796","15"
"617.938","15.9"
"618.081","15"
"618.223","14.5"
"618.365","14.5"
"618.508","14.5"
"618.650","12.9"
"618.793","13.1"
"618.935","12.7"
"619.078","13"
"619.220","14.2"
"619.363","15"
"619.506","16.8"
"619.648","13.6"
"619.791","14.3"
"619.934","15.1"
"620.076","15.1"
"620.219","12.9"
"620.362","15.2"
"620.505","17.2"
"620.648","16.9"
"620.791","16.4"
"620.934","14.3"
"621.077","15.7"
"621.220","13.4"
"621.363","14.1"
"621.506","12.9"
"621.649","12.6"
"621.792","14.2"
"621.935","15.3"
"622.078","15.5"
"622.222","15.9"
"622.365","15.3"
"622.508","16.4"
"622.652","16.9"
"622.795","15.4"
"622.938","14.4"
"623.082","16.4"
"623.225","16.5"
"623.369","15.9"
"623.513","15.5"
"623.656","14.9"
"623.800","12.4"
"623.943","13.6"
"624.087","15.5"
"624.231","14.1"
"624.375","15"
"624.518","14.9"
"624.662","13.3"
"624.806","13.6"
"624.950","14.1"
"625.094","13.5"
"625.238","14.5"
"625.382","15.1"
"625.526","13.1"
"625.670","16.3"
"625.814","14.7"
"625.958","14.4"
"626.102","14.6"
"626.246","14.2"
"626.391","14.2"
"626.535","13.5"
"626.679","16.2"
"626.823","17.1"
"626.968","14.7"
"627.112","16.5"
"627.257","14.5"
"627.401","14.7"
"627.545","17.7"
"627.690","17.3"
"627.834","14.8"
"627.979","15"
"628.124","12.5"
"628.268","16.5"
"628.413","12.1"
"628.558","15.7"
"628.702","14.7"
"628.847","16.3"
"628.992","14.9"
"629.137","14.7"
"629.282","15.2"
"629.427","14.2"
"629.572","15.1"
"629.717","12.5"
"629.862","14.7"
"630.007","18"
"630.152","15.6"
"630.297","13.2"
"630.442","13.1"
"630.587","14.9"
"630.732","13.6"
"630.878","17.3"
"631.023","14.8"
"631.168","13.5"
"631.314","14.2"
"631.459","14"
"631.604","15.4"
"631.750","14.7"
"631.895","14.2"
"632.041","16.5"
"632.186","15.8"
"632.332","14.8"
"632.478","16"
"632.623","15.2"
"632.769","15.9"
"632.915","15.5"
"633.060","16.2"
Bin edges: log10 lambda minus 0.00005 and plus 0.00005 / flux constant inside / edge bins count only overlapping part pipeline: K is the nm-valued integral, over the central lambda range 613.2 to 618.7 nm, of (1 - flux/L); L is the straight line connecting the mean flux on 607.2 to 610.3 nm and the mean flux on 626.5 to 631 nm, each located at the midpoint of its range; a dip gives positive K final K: 0.19 nm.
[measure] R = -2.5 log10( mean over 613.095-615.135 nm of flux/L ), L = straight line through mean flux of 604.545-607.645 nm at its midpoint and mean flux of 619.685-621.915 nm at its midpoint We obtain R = -0.03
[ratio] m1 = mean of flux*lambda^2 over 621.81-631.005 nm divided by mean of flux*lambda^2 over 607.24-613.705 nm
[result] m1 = 1.01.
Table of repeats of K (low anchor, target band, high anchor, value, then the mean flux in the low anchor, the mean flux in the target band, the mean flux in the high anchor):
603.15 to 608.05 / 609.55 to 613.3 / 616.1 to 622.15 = -0.11 nm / 16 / 15.7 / 14.4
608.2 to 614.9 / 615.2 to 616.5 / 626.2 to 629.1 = 0.07 nm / 15.6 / 14.6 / 15.2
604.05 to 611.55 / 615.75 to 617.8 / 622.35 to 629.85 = 0.16 nm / 15.8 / 14.2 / 14.9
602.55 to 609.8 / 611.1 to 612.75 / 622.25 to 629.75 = -0.05 nm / 15.8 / 16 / 14.9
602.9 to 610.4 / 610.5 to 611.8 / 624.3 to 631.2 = -0.02 nm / 15.9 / 15.9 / 14.8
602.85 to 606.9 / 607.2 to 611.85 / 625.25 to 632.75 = -0.01 nm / 16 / 15.8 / 15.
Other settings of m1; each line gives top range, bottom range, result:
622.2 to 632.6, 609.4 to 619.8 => 1.03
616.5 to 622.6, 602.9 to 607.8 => 0.96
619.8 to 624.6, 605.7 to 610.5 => 1.01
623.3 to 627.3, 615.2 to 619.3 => 1.04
